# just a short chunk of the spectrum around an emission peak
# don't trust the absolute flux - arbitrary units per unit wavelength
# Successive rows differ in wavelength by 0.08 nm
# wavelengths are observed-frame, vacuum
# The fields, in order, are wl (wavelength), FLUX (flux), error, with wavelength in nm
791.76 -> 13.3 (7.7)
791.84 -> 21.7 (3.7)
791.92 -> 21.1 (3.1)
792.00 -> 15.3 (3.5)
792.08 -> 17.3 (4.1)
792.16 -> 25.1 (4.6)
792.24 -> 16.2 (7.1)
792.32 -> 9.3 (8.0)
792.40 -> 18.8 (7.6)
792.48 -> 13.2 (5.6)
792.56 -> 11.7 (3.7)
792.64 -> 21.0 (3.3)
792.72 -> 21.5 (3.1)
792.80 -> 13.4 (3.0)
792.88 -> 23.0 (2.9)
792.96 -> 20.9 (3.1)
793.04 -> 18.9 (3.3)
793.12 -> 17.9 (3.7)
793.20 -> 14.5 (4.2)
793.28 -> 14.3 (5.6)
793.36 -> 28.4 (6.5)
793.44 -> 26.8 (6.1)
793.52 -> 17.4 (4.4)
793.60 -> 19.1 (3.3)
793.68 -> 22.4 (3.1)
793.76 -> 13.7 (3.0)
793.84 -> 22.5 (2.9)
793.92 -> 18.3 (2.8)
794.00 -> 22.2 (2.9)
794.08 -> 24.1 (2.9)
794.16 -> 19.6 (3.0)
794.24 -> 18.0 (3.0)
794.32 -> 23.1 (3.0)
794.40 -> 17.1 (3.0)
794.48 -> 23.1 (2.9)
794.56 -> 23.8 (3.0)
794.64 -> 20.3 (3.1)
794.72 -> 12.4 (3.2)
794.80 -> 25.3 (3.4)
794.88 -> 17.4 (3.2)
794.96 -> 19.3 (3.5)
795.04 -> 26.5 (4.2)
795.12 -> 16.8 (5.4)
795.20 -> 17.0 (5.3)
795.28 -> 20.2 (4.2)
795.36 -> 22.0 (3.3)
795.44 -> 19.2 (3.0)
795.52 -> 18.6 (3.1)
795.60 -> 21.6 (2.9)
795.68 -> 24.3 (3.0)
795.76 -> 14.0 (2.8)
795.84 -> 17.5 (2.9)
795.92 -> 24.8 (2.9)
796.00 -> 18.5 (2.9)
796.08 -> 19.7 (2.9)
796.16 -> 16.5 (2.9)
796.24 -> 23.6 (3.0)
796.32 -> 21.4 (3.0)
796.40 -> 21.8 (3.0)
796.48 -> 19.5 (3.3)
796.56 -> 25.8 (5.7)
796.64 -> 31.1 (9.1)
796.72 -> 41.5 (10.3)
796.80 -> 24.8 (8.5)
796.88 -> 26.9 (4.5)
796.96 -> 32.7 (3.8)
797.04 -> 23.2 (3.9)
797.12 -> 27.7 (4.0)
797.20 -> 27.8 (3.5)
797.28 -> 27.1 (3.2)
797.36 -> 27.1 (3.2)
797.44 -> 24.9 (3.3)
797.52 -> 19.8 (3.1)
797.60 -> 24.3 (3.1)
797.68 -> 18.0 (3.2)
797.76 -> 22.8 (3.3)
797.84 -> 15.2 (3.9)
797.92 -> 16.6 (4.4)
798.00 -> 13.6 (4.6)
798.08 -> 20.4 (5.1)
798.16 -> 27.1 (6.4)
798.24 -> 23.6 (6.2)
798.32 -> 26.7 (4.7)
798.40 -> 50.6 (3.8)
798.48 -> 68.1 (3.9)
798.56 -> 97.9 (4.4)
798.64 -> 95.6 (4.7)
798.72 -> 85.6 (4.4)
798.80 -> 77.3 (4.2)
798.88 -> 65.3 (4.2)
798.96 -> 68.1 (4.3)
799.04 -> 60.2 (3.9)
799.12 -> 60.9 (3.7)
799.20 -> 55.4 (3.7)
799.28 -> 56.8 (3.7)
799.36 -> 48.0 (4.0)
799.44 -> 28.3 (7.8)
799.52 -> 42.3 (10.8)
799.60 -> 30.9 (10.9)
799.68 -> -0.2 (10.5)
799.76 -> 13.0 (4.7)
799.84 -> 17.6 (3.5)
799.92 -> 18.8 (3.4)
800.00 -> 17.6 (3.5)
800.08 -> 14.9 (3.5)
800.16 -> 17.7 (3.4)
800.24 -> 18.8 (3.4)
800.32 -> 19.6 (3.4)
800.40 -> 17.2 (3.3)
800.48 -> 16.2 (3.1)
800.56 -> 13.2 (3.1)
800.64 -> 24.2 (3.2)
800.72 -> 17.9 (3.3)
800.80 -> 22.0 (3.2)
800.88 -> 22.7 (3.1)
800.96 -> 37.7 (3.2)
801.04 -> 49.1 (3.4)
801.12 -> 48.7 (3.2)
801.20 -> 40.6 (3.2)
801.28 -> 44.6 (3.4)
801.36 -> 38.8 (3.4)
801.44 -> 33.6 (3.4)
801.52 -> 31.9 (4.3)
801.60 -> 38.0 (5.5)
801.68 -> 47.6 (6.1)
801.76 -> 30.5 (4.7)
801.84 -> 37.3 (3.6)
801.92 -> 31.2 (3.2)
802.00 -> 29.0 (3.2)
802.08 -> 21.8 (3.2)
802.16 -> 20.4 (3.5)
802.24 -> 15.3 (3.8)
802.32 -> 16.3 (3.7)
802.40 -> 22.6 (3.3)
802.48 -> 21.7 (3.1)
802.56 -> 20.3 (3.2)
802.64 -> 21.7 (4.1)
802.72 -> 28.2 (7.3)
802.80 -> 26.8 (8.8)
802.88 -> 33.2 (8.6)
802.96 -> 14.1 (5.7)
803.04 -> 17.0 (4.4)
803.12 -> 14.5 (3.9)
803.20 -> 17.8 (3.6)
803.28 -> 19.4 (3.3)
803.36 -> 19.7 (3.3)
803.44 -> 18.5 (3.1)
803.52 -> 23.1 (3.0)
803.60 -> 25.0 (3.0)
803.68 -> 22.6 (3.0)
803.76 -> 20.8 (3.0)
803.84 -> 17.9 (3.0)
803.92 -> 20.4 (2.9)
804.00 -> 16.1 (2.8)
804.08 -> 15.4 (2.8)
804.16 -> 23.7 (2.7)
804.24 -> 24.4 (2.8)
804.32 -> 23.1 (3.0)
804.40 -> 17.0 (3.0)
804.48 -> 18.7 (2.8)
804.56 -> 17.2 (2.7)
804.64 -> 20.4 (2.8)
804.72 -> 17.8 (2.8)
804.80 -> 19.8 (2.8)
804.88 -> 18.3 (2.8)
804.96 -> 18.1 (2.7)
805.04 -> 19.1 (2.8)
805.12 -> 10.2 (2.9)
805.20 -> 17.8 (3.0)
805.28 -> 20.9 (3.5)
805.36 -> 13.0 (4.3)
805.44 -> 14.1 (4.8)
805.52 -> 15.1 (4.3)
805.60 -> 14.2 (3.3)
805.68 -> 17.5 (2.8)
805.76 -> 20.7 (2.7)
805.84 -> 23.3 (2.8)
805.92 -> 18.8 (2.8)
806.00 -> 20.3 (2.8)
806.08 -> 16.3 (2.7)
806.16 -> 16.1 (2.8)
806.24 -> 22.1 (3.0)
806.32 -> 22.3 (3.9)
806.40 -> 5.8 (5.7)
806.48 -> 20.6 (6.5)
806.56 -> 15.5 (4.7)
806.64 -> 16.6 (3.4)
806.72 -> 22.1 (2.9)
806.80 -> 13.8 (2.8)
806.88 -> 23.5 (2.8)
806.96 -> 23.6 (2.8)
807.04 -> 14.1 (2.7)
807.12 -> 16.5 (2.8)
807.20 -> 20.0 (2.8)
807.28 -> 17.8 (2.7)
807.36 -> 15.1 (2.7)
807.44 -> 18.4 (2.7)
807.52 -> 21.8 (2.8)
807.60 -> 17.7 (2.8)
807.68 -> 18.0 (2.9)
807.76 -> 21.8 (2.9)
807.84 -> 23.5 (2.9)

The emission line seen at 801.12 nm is [N II] 6583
